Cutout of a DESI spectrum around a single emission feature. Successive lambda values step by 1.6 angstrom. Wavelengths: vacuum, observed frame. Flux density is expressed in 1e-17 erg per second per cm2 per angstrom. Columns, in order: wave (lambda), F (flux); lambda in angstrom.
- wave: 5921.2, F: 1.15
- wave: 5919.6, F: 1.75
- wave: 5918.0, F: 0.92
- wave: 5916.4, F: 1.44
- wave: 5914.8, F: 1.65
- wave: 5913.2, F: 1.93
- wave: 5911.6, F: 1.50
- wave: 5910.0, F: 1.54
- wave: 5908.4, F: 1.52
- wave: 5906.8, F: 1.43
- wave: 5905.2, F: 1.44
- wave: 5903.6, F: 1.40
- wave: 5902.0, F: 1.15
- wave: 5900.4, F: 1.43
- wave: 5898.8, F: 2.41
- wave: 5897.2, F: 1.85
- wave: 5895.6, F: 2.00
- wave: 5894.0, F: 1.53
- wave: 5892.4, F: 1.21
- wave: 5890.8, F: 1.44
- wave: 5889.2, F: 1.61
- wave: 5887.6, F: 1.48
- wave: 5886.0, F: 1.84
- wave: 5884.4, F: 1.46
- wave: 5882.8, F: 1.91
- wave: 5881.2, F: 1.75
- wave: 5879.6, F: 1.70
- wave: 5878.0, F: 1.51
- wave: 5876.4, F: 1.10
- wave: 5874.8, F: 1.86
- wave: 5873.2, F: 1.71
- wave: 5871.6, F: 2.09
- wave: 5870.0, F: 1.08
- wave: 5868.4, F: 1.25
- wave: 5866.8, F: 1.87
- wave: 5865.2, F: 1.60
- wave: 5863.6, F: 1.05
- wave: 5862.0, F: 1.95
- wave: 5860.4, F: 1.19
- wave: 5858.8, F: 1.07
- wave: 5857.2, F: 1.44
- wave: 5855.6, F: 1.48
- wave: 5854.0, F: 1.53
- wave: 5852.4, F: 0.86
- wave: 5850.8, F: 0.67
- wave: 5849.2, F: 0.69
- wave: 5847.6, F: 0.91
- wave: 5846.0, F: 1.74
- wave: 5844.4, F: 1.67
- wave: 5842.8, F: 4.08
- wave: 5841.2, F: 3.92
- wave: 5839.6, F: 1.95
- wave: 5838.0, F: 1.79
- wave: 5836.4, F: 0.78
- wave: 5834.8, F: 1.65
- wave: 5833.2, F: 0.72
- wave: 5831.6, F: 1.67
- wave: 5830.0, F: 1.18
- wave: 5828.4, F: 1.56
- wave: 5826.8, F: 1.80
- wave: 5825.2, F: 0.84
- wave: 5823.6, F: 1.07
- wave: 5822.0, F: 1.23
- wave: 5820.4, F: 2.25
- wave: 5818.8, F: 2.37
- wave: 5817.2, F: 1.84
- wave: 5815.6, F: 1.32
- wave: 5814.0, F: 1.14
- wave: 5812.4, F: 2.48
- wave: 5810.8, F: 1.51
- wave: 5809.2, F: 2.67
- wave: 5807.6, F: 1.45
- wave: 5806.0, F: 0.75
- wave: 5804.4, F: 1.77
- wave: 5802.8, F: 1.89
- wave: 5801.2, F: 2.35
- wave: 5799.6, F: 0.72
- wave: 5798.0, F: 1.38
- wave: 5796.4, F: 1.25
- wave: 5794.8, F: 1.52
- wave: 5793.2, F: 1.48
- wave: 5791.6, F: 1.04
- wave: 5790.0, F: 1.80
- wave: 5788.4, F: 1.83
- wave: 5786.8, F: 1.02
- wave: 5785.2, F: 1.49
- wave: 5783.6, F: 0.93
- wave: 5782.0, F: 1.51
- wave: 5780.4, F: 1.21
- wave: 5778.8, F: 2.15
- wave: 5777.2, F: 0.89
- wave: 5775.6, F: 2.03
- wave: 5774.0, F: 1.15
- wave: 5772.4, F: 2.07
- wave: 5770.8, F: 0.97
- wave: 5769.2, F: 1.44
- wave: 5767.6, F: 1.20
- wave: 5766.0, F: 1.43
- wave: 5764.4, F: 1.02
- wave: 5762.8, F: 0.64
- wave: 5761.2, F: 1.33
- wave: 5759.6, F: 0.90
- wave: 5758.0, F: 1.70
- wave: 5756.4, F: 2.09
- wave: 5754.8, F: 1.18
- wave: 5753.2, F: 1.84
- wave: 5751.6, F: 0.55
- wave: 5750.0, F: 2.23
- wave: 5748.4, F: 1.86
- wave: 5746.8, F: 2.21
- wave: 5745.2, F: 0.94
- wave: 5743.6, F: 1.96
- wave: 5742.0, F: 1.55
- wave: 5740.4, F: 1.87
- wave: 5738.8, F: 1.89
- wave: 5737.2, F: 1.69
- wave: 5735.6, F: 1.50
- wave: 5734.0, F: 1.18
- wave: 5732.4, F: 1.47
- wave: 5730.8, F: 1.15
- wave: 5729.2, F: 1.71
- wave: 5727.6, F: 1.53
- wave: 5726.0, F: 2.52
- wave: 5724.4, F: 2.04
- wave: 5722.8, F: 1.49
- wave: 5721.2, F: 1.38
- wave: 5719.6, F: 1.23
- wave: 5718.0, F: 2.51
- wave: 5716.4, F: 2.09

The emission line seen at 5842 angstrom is H-beta 4861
